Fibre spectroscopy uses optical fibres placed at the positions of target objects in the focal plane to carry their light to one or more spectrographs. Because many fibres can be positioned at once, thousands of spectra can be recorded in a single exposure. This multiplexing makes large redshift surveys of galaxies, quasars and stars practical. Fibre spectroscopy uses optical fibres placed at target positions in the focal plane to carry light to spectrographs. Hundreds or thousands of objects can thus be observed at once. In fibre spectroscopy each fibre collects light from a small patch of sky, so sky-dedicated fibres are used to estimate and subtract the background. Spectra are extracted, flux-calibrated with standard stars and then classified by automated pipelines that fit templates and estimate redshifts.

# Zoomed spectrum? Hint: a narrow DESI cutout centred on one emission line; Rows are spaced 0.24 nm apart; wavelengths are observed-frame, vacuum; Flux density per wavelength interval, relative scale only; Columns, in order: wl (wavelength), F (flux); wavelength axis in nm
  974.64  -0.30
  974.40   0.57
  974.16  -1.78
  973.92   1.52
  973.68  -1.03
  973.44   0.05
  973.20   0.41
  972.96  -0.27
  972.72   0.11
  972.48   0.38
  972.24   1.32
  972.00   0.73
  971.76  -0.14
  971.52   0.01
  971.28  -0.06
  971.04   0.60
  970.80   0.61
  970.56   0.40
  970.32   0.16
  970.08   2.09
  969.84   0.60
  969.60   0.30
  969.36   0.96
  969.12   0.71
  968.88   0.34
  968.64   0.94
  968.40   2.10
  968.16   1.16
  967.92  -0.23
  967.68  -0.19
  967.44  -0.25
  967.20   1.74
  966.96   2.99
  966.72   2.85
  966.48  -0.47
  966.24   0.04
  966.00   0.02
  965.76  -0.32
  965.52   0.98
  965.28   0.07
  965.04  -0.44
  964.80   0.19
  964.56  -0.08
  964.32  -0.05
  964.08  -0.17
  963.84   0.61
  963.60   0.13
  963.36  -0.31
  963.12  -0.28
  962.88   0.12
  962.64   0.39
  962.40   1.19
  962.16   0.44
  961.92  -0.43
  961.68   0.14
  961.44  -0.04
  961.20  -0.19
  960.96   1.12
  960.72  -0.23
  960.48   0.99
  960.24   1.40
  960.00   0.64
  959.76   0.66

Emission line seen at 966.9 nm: H-beta 4861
